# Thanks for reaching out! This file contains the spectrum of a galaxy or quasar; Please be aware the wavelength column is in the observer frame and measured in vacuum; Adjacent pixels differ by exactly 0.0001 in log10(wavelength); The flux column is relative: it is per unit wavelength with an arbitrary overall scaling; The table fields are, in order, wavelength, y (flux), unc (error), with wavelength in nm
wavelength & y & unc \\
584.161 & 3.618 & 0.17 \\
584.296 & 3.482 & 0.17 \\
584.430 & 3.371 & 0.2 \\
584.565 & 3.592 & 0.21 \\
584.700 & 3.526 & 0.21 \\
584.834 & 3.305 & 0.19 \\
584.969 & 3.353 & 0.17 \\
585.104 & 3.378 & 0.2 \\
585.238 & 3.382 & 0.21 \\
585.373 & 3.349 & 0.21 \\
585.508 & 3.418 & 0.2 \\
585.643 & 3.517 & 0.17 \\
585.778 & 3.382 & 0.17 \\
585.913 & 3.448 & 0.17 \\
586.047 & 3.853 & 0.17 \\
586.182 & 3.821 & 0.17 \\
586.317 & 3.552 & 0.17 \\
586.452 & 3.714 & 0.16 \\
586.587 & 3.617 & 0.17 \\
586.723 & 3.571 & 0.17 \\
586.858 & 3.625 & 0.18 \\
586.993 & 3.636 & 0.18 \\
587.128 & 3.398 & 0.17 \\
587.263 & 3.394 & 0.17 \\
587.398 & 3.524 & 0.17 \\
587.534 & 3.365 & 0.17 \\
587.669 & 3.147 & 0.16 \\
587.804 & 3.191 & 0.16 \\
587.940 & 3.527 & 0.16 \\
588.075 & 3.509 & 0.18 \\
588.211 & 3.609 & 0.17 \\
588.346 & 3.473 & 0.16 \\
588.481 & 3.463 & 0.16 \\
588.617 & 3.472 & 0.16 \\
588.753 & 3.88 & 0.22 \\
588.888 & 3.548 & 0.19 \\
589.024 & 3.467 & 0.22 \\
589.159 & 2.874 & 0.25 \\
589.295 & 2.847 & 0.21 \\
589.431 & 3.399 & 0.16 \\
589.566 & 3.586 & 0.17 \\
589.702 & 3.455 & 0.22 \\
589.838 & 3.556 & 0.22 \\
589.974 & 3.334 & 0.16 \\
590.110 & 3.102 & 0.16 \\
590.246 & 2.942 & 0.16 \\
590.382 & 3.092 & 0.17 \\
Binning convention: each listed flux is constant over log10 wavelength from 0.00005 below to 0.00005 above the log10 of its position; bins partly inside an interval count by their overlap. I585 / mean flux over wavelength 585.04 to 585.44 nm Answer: 3.37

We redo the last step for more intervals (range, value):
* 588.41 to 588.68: 3.47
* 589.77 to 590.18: 3.32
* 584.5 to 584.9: 3.48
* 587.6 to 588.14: 3.35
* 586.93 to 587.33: 3.48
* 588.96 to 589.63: 3.23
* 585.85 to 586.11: 3.66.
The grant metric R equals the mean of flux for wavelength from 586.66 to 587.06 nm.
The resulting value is 3.61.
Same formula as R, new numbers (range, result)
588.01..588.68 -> 3.5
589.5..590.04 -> 3.48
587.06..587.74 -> 3.37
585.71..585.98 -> 3.42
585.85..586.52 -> 3.68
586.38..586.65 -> 3.67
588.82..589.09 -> 3.51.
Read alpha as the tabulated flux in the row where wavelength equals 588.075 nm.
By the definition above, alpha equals 3.509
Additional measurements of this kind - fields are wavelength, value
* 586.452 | 3.714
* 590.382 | 3.092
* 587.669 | 3.147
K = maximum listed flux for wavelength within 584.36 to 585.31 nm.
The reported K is 3.592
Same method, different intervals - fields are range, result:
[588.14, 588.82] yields 3.88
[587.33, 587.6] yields 3.524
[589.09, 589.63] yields 3.586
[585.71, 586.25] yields 3.853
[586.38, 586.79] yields 3.714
